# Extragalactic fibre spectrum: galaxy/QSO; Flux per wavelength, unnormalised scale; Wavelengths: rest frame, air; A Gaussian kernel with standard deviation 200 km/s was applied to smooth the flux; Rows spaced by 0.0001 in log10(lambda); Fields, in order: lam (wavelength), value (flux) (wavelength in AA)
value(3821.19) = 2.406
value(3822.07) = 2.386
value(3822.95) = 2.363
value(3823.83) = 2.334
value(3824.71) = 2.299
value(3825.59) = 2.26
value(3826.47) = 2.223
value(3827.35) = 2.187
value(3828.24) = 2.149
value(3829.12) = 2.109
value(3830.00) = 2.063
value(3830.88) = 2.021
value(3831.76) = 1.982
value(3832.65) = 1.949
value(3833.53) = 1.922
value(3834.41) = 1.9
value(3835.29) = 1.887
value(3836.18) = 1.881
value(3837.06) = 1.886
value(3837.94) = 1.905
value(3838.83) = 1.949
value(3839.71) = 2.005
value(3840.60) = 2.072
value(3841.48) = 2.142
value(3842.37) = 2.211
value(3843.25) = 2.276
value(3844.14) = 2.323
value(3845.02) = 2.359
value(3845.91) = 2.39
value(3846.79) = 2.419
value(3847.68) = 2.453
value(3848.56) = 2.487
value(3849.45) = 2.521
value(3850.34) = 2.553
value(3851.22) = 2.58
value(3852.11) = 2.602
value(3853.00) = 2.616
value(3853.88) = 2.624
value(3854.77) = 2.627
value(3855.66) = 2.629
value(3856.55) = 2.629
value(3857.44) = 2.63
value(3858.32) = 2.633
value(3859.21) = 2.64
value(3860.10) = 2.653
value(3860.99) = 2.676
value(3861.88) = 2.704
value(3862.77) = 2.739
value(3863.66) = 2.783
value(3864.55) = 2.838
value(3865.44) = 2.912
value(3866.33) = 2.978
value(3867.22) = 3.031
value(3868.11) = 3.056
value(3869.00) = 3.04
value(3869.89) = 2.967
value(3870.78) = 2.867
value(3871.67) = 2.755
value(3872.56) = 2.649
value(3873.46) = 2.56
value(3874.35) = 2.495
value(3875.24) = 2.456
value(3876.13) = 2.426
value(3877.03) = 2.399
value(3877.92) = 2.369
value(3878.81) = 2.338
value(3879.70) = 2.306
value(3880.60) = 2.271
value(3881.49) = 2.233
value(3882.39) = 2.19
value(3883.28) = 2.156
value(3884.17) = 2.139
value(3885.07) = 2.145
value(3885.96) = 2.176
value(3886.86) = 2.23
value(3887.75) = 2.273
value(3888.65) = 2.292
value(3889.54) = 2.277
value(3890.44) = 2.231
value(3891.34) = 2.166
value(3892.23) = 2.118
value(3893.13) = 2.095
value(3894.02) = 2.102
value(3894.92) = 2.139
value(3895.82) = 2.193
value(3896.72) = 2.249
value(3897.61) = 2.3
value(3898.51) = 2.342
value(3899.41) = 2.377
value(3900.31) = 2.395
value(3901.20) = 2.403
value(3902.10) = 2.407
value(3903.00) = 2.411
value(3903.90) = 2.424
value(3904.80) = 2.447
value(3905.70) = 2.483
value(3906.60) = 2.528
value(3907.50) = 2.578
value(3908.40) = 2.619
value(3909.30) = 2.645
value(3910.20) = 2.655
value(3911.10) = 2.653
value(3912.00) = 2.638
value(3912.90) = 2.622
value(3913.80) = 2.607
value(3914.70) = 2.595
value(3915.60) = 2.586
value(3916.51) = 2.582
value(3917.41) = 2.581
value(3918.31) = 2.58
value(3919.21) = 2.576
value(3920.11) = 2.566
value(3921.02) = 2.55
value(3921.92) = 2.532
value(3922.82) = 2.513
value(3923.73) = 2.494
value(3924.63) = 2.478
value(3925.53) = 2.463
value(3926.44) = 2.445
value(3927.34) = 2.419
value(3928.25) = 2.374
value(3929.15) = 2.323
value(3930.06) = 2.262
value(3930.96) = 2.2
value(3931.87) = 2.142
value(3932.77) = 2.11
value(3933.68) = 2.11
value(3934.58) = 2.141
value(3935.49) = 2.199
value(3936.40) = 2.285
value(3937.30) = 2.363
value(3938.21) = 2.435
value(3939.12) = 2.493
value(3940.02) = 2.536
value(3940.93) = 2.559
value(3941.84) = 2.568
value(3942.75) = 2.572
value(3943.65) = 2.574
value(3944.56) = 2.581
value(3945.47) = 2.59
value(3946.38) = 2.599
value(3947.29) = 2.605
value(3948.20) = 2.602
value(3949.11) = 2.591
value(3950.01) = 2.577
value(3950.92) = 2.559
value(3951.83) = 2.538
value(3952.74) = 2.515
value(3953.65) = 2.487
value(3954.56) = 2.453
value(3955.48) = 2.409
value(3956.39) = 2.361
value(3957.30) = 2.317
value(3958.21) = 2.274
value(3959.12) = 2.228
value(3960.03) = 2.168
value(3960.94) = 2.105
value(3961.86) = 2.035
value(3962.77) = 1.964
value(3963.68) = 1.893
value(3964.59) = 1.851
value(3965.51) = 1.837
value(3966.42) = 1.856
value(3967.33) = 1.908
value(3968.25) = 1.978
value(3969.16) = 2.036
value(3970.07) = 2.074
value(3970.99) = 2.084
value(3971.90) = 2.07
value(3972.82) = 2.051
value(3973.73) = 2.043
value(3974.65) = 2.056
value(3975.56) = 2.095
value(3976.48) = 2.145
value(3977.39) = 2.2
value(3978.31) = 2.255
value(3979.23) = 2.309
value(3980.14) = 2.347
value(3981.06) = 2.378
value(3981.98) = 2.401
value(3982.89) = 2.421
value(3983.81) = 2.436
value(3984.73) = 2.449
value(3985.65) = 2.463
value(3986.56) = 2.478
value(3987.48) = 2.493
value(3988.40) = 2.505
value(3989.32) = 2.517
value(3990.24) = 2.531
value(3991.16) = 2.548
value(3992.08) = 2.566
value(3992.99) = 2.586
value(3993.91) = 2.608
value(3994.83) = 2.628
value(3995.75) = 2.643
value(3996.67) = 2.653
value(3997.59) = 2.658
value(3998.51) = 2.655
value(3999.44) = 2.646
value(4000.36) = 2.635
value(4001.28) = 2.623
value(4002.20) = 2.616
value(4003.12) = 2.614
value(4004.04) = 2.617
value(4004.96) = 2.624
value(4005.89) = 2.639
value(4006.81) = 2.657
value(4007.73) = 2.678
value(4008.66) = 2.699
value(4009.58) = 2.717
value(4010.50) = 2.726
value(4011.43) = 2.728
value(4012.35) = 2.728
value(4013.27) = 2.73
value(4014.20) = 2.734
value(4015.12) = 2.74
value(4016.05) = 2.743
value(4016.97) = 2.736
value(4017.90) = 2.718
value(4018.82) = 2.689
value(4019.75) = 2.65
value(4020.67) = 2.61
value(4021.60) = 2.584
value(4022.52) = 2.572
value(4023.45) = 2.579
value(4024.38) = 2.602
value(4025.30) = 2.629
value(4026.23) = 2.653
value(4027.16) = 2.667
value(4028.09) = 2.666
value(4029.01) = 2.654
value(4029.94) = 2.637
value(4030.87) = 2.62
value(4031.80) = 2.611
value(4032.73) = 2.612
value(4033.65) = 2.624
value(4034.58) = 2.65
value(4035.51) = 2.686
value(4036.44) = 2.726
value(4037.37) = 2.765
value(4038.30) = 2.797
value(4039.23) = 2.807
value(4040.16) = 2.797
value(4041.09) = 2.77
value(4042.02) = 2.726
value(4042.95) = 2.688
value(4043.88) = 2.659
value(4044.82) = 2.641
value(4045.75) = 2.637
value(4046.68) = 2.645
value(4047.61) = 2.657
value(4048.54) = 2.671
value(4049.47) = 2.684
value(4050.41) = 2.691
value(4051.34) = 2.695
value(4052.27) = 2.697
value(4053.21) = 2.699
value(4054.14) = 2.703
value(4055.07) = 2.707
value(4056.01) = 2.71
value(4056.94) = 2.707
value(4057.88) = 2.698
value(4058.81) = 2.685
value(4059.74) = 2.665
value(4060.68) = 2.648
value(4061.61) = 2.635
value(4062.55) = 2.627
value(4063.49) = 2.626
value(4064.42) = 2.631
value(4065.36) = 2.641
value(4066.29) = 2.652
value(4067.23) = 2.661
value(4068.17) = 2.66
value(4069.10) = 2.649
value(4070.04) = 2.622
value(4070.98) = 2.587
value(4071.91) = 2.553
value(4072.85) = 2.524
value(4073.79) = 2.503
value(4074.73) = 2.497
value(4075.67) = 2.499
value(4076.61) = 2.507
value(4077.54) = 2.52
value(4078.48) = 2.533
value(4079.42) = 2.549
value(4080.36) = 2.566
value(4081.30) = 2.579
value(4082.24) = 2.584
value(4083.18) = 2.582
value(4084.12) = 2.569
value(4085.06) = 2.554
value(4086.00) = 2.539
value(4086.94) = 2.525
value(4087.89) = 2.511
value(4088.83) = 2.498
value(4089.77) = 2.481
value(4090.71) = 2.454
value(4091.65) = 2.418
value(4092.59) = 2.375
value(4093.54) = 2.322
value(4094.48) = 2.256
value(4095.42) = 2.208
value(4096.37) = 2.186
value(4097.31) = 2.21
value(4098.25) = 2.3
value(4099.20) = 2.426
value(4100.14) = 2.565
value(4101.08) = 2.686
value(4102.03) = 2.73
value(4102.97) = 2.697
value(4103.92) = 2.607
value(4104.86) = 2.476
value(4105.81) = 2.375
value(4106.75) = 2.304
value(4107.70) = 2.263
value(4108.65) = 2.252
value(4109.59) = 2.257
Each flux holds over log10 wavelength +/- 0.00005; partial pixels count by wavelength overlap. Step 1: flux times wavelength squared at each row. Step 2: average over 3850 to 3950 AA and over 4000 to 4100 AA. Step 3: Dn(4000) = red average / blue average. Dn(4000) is 1.1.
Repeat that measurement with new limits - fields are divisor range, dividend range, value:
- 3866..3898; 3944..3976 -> 0.97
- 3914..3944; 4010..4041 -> 1.16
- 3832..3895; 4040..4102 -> 1.19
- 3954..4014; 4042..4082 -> 1.15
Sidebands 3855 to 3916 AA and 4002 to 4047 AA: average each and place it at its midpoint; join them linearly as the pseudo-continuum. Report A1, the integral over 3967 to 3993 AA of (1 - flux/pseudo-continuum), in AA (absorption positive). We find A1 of 3.3 AA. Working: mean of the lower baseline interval 2.49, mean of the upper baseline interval 2.68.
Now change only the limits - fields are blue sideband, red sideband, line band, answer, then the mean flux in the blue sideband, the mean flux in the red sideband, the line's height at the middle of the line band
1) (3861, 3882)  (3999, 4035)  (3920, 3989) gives 8.8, 2.66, 2.66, 2.66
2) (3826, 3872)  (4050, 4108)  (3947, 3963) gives 0.7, 2.43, 2.55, 2.48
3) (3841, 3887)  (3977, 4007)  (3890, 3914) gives 1.3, 2.54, 2.53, 2.53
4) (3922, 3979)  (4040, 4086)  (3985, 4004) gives -1.2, 2.29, 2.63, 2.42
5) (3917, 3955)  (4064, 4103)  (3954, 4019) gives 1.8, 2.46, 2.51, 2.48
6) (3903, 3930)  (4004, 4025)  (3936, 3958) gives 0.6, 2.53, 2.67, 2.57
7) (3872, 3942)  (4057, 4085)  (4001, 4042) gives -2.3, 2.39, 2.6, 2.53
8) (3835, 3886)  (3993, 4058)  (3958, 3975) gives 3.8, 2.47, 2.67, 2.6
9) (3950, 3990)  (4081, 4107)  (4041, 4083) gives -3.9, 2.24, 2.47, 2.41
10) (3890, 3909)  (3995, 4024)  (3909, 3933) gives -0.9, 2.34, 2.66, 2.4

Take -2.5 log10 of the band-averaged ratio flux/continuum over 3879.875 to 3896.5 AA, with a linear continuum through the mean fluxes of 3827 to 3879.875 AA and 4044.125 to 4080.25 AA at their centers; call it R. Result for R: 0.130 mag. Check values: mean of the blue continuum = 2.44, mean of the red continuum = 2.63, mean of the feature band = 2.19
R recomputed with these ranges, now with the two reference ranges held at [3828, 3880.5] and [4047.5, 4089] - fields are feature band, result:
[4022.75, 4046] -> -0.037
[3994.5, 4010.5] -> -0.038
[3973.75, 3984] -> 0.126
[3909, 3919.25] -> -0.052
